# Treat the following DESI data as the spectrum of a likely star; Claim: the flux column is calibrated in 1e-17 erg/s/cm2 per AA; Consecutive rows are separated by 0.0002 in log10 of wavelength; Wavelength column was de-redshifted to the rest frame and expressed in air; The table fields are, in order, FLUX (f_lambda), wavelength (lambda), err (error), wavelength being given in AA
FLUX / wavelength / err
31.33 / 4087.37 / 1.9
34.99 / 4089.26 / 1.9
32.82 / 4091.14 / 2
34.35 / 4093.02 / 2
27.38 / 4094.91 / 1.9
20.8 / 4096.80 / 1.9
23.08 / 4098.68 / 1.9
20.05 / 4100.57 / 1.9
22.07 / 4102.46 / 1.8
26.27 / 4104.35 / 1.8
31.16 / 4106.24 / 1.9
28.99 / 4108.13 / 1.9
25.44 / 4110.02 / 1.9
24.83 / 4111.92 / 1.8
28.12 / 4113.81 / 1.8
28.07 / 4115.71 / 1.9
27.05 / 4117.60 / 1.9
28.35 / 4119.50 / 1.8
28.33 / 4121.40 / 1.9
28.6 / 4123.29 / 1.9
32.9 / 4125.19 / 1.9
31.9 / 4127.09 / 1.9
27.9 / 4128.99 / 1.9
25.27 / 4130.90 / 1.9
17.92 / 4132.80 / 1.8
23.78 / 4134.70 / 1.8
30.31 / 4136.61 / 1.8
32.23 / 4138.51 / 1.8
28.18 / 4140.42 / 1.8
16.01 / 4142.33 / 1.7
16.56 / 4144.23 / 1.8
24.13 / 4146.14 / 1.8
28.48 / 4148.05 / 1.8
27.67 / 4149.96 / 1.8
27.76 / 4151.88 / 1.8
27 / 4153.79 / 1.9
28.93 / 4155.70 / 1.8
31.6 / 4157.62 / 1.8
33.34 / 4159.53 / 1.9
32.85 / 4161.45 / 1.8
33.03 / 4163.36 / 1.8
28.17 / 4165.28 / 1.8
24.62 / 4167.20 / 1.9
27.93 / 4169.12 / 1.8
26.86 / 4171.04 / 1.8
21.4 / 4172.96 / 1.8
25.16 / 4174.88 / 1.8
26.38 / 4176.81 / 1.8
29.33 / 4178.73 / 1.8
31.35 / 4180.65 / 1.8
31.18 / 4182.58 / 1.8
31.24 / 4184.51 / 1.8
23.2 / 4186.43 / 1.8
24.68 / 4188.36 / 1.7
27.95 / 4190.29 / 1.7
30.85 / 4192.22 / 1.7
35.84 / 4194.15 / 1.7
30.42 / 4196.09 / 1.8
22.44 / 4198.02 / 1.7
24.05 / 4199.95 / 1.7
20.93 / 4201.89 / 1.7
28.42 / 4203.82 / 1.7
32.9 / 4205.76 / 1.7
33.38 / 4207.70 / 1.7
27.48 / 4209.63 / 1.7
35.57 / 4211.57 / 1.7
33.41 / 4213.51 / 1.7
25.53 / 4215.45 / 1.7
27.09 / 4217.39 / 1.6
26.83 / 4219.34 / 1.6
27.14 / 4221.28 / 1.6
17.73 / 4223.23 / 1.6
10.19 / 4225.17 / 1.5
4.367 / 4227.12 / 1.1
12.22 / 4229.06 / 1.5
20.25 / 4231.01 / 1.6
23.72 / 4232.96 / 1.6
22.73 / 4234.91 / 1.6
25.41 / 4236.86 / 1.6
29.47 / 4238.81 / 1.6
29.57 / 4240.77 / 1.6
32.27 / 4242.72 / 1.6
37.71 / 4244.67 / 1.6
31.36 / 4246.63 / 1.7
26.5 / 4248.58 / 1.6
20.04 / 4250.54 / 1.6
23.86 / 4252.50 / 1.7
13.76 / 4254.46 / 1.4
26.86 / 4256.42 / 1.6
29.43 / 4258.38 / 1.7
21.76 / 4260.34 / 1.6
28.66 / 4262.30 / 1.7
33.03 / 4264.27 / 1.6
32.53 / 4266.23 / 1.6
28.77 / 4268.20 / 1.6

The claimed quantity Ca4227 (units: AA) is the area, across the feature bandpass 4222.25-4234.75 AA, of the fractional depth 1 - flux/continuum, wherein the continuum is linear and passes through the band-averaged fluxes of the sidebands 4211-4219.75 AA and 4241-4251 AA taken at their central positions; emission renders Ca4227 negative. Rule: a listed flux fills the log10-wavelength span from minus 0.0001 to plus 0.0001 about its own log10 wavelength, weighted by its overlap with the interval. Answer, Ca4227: 6.10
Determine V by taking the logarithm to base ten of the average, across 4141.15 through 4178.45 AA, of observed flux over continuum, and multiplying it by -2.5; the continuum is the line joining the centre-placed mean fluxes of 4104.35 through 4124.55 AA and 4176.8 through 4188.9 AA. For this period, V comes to 0.06 mag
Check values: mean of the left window 27.9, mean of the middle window 26.8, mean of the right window 28.5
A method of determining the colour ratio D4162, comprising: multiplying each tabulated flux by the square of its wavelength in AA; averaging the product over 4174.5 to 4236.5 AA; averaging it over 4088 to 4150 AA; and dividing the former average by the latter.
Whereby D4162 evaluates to 1.00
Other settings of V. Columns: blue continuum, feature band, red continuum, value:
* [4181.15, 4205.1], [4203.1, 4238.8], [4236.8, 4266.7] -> 0.14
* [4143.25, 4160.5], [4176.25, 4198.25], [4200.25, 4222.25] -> -0.03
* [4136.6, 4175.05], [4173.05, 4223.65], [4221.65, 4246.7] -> -0.14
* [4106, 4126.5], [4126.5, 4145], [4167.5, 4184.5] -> 0.13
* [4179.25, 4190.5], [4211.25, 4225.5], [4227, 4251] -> 0.03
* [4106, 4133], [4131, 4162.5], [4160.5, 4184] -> 0.06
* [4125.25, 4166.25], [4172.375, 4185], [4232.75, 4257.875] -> -0.04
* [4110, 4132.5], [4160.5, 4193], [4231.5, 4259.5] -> -0.03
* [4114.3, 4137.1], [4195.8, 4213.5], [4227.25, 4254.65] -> -0.12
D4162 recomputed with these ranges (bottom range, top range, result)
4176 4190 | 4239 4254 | 1.03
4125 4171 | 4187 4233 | 0.95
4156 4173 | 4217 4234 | 0.65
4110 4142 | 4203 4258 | 0.97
